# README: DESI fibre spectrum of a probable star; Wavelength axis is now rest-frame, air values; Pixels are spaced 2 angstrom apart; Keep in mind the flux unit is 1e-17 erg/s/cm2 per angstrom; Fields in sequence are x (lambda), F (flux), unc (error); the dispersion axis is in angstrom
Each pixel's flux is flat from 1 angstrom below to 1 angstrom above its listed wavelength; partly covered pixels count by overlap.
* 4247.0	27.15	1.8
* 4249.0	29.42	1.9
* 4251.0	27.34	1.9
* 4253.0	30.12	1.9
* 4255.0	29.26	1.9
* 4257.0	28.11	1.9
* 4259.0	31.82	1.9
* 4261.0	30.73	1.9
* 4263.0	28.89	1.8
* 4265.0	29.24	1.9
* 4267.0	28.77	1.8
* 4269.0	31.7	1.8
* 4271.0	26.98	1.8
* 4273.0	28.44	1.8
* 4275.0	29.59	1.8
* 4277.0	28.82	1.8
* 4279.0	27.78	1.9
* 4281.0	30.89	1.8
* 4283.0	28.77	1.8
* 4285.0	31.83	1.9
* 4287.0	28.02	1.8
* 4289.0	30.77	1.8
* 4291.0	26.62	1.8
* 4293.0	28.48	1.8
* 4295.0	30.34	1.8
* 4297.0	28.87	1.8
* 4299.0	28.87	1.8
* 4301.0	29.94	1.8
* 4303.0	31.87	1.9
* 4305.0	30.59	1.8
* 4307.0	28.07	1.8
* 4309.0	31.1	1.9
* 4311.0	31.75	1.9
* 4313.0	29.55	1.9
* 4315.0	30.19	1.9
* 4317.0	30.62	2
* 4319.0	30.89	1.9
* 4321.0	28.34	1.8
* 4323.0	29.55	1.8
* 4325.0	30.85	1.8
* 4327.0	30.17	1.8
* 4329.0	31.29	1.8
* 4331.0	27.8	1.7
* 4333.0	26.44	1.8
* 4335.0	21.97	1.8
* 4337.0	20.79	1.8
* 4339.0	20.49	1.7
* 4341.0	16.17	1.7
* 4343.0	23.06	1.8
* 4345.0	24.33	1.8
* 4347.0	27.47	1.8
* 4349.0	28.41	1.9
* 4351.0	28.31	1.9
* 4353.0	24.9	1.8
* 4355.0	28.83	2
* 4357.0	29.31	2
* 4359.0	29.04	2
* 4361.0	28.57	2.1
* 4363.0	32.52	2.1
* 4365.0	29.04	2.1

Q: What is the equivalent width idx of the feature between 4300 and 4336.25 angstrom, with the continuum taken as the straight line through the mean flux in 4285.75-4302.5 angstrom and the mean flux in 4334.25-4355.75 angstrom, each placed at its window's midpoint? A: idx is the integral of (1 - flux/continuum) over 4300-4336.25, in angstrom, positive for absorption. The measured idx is -3.7 angstrom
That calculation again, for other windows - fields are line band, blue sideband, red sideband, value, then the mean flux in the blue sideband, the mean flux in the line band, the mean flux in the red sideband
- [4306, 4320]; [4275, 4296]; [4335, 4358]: -1.6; 29.2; 30.3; 24.6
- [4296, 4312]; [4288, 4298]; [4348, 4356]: -0.8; 29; 30.1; 27.6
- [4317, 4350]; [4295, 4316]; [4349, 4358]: 3.0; 30.1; 26.3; 27.9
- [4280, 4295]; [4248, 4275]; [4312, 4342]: -0.5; 29.3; 29.4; 27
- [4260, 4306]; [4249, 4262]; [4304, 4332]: 0.5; 29.6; 29.4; 30.1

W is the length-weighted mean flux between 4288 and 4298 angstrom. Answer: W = 29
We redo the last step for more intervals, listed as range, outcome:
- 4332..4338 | 23.1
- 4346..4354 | 27.3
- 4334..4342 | 19.9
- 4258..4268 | 29.9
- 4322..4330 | 30.5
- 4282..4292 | 29.2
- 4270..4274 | 27.7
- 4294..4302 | 29.5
